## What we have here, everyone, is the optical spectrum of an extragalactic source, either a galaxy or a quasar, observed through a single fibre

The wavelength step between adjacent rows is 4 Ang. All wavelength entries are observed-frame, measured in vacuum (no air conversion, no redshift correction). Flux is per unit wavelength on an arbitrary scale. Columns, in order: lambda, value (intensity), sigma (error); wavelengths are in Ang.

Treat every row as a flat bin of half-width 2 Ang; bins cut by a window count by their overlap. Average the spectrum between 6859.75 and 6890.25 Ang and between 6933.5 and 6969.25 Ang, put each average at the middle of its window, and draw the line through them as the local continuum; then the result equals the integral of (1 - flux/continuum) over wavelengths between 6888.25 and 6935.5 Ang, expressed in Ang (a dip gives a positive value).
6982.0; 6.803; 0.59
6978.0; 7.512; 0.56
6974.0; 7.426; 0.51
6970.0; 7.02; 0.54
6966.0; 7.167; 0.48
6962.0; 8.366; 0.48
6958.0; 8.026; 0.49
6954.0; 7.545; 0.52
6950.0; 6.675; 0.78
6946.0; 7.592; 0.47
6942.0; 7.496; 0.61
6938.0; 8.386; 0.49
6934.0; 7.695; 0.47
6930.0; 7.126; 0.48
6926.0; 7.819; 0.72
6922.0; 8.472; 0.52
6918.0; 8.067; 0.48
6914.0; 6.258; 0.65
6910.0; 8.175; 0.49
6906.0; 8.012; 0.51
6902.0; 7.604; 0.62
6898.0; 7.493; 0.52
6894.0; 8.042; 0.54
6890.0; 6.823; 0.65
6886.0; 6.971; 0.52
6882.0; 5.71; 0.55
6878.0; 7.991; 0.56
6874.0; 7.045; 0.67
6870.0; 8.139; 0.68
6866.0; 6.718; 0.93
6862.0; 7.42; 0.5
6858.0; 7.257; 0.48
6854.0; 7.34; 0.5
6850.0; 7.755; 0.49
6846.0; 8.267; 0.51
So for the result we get -1.7 Ang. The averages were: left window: 7.12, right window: 7.64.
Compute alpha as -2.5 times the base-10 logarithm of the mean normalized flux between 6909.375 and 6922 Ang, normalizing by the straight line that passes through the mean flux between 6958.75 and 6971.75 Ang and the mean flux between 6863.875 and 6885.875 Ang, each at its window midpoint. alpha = -0.04 mag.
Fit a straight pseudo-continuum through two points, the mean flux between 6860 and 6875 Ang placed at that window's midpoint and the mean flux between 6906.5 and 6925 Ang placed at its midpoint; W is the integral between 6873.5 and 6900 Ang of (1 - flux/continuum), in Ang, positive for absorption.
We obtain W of 1.3 Ang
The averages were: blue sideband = 7.35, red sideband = 7.77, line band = 7.16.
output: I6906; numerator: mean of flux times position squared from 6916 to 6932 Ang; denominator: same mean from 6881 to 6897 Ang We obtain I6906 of 1.14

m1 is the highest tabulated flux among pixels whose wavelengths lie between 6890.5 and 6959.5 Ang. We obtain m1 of 8.472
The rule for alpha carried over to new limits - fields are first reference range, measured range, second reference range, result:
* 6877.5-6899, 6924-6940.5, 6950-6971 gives -0.05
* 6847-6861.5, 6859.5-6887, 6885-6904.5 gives 0.05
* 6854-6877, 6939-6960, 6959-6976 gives 0.00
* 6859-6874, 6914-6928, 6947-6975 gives -0.06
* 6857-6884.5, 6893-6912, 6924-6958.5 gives -0.07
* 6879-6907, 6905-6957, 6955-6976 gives -0.03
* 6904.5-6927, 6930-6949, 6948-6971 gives -0.01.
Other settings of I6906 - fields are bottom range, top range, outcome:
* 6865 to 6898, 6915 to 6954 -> 1.08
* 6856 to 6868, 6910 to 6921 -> 1.06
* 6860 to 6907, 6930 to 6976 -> 1.05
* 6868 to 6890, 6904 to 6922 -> 1.09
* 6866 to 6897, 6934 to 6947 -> 1.10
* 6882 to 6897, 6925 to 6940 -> 1.11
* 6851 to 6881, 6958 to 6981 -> 1.05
